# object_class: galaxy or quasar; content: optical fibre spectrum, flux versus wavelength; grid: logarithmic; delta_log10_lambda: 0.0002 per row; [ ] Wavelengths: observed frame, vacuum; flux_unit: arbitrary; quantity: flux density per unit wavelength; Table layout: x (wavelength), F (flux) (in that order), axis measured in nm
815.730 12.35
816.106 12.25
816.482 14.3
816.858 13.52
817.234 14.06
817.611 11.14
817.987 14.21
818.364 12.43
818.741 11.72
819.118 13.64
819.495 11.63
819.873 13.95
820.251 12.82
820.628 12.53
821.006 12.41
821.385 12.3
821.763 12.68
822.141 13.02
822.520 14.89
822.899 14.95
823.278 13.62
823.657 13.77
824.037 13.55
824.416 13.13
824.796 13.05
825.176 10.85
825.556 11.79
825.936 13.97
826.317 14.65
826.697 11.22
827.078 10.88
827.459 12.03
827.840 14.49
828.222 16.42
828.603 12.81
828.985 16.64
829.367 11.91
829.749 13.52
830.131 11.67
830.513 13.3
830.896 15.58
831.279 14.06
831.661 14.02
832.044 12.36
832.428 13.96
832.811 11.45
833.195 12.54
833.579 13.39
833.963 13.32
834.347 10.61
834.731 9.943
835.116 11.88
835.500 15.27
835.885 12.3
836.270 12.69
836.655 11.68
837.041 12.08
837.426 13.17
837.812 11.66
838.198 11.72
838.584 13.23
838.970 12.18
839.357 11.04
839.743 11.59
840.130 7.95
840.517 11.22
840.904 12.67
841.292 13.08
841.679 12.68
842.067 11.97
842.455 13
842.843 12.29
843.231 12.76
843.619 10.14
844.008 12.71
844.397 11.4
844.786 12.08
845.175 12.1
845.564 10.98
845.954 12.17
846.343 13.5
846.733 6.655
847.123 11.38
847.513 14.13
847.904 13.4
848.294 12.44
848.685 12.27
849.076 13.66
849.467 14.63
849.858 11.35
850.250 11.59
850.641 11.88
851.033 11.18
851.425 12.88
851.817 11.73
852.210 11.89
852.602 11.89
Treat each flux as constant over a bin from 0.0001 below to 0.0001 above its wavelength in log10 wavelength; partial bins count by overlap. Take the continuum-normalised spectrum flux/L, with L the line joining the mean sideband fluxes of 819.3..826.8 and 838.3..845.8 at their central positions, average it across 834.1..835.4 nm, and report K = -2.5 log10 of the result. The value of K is 0.099 mag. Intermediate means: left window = 13.1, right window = 11.8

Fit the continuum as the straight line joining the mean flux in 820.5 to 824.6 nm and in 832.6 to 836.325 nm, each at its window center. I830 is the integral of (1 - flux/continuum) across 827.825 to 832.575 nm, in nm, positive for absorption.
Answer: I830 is -0.44 nm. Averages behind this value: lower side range 13.4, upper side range 12.3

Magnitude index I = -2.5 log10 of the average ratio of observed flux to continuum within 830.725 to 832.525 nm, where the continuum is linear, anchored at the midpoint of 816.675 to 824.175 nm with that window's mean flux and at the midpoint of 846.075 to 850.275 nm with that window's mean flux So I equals -0.10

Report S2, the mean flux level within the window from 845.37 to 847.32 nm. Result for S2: 10.9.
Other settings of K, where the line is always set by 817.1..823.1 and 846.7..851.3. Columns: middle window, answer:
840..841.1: 0.16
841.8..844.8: 0.03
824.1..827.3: 0.03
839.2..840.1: 0.17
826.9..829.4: -0.07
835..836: -0.06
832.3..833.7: -0.01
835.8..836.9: 0.03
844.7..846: 0.05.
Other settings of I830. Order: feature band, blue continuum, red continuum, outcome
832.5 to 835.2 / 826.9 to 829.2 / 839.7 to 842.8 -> 0.21 nm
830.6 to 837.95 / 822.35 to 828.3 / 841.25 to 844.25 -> 0.01 nm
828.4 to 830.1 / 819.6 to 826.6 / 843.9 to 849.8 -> -0.08 nm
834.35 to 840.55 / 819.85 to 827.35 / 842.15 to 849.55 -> 0.32 nm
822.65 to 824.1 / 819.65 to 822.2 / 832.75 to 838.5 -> -0.15 nm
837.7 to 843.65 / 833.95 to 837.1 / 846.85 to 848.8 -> 0.20 nm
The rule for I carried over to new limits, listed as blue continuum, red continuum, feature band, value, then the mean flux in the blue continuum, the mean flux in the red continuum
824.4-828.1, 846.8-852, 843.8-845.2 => 0.033 mag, 12.7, 12.4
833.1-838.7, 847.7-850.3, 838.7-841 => 0.127 mag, 12.4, 12.8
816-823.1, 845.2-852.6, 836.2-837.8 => 0.017 mag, 13.1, 12.1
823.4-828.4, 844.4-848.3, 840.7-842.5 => -0.046 mag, 13.1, 11.8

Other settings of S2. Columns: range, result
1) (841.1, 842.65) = 12.7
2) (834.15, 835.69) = 11.9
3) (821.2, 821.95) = 12.5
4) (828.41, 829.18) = 14.7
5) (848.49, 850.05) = 13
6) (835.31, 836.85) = 13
